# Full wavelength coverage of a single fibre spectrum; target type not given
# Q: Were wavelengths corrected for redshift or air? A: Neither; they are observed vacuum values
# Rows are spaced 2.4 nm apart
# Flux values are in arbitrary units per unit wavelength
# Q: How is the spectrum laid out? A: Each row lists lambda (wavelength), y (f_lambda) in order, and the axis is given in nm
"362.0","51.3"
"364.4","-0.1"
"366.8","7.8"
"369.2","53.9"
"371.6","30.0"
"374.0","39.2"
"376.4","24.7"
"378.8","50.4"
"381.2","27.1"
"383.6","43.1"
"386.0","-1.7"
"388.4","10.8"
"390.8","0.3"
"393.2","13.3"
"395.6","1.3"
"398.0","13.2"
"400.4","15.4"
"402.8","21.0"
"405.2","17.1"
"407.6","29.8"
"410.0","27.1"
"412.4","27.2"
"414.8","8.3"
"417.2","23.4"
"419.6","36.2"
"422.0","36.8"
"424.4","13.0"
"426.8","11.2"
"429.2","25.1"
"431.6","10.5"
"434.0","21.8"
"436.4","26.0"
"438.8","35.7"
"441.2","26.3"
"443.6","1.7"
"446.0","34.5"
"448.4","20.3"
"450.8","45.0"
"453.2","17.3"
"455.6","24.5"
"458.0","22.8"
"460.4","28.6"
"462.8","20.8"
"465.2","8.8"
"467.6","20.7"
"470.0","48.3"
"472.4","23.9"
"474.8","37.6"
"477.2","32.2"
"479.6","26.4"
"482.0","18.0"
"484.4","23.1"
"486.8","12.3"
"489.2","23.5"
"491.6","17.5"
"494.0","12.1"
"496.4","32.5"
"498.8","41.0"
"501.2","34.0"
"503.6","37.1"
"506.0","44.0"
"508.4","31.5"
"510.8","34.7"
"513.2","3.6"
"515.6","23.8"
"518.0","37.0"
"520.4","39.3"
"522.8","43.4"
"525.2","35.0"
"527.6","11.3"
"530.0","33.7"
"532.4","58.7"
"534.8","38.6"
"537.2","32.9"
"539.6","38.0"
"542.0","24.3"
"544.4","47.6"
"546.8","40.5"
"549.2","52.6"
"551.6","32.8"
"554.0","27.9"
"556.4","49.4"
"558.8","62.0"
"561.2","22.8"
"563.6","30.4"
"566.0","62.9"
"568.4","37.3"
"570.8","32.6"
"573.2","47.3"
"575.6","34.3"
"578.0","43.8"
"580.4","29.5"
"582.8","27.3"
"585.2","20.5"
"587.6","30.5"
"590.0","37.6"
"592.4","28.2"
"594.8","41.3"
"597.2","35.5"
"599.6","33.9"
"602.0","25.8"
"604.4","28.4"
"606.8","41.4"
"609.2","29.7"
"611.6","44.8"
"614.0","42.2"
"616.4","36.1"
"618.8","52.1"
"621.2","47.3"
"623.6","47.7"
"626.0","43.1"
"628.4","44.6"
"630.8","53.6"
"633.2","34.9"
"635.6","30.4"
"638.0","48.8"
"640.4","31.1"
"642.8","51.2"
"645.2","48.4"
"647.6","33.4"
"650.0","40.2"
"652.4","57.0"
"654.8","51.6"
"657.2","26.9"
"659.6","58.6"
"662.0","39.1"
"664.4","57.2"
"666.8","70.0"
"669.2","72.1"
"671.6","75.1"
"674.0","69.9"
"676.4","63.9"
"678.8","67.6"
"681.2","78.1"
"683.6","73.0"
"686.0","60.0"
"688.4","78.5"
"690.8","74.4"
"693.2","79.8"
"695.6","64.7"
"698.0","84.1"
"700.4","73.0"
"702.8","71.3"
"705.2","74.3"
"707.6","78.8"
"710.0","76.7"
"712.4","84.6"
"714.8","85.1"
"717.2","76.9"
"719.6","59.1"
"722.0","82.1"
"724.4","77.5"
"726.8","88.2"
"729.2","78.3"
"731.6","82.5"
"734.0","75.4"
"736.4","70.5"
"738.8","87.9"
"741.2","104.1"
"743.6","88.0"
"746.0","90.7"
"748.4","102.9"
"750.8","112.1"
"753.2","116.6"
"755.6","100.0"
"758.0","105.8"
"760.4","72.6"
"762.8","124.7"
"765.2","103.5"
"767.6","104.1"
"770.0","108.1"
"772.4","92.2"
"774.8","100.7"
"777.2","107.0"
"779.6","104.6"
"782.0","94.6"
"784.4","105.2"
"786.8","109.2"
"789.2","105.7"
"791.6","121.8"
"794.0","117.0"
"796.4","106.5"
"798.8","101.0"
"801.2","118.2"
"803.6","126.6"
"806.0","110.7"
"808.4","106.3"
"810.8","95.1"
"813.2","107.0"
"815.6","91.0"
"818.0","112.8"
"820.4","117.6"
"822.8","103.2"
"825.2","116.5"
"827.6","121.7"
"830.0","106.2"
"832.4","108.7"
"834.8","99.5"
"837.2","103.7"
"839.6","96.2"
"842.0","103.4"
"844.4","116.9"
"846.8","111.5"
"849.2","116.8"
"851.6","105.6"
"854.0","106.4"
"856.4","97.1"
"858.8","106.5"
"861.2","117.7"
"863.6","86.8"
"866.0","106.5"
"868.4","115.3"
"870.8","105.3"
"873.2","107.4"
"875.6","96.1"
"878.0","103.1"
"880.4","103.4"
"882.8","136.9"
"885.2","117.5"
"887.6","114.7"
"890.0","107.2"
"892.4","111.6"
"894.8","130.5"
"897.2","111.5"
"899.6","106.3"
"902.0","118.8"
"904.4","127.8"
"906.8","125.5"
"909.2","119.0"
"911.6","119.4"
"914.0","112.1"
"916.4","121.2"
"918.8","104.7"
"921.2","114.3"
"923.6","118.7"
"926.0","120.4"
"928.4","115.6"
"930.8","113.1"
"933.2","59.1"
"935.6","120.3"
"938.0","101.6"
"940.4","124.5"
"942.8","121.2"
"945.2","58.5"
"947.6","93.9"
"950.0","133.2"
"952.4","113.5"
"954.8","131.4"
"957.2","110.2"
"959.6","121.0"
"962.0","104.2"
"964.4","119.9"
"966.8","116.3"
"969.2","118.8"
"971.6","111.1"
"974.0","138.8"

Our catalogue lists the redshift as 0.67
